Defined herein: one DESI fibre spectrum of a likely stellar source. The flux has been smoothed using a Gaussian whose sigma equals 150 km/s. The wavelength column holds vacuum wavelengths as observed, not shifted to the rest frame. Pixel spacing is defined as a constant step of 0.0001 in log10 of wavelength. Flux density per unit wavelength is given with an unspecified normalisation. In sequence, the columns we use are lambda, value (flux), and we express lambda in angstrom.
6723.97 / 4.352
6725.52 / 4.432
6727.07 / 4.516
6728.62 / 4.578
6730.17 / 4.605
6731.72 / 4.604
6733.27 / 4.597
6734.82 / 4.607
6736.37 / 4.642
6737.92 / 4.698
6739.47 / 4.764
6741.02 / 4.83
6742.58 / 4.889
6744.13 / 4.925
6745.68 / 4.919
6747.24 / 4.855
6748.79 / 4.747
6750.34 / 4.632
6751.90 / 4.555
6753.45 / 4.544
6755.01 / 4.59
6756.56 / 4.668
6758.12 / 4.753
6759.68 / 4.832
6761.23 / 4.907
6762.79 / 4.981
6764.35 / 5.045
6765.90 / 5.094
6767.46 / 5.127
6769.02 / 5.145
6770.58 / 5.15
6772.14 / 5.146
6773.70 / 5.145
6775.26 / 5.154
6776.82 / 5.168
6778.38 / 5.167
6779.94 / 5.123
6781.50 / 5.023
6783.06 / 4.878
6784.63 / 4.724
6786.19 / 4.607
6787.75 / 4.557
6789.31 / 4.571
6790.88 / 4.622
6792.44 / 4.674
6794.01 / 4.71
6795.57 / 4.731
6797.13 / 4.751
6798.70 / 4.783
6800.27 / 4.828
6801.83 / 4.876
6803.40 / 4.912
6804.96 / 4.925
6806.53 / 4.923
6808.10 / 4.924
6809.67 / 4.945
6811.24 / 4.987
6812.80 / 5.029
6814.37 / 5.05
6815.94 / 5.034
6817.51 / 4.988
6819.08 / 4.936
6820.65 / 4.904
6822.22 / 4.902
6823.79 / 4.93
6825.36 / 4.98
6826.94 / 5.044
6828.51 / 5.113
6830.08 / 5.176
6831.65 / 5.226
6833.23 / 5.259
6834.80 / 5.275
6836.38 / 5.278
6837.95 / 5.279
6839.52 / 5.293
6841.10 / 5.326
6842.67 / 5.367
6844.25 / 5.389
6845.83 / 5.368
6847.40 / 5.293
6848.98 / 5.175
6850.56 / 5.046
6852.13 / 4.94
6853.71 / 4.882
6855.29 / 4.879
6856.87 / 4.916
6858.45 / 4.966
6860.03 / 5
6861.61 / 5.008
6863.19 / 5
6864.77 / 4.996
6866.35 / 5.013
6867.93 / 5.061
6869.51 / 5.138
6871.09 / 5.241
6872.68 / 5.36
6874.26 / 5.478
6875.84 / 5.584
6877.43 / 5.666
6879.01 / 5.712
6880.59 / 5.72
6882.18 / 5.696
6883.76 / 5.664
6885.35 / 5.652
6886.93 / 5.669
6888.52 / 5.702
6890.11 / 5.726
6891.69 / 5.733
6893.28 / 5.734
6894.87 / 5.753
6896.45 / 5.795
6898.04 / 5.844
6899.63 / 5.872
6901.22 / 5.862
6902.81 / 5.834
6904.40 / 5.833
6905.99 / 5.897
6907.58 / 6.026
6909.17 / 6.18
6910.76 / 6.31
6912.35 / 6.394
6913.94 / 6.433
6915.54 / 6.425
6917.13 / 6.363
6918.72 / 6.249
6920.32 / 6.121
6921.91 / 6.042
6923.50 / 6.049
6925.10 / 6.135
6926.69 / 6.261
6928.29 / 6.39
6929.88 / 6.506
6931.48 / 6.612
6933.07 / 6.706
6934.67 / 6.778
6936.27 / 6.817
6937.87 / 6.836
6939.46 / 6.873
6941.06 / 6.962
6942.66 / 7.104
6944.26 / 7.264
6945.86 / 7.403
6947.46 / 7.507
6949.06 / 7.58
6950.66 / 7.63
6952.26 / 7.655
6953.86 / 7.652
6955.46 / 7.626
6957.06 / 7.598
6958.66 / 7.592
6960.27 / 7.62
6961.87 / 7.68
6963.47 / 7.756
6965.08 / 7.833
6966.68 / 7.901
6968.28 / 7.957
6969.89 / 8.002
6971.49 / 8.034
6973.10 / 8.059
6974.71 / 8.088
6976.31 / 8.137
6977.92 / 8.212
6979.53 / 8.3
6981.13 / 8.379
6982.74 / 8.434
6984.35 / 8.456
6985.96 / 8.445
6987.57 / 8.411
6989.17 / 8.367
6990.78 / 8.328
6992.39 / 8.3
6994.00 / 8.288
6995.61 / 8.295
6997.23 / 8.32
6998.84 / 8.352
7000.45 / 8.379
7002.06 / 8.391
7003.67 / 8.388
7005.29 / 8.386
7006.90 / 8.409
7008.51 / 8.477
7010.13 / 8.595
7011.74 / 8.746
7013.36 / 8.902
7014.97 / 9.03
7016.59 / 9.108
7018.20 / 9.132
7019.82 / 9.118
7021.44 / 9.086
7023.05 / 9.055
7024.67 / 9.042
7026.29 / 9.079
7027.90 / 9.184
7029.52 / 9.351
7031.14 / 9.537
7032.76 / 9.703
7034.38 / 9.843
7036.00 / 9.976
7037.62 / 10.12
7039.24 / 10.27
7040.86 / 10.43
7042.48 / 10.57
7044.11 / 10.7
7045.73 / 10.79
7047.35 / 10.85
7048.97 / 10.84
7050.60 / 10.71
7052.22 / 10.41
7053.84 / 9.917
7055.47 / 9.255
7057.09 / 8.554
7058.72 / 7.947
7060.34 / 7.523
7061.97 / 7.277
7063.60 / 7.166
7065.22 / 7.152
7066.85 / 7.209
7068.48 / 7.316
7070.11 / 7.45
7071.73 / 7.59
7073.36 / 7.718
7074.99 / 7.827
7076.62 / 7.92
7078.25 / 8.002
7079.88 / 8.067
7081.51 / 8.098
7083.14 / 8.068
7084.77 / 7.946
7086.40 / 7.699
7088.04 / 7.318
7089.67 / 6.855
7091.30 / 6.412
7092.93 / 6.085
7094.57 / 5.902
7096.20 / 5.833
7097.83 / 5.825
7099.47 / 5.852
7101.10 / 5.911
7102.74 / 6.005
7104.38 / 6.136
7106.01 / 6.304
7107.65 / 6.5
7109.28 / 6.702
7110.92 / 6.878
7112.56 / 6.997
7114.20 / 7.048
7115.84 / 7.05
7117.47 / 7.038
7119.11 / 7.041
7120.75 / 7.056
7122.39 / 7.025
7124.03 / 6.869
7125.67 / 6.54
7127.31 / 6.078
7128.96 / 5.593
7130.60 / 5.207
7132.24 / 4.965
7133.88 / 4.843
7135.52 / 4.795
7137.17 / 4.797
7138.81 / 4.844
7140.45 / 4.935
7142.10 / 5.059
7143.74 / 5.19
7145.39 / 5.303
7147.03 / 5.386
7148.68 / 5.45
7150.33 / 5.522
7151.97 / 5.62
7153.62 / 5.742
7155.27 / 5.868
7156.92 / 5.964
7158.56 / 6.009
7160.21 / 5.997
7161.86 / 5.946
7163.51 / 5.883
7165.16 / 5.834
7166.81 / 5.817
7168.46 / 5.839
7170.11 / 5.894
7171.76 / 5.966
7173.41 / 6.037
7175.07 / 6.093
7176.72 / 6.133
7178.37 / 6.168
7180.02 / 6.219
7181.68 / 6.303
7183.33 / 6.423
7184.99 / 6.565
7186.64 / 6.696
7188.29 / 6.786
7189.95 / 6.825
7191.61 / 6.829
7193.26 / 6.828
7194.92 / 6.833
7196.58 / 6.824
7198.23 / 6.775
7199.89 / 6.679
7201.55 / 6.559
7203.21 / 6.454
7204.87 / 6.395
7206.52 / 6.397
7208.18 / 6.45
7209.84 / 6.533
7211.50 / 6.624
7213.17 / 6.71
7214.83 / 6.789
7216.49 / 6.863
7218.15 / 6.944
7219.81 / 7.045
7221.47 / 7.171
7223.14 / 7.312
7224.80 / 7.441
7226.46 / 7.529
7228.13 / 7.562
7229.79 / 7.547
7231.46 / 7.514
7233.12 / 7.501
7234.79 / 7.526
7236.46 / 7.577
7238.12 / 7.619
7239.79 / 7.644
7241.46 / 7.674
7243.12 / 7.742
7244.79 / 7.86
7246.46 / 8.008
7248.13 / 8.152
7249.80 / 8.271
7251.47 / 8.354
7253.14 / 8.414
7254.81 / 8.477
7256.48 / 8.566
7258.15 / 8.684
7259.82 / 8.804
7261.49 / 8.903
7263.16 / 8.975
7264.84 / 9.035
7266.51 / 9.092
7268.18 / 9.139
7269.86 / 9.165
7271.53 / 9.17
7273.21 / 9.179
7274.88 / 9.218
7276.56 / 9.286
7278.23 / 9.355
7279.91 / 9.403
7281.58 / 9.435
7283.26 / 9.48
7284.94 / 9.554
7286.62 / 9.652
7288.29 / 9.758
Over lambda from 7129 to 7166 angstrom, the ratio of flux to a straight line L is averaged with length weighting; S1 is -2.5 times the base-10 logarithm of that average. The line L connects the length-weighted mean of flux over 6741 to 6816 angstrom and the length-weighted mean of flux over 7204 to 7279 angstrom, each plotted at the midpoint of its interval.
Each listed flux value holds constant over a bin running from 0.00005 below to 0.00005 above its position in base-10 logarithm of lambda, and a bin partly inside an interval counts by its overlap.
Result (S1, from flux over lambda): 0.324 mag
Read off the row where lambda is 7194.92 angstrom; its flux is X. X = 6.833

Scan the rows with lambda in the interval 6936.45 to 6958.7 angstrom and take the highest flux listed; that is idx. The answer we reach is 7.655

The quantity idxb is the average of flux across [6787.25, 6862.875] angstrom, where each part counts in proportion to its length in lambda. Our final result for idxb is 5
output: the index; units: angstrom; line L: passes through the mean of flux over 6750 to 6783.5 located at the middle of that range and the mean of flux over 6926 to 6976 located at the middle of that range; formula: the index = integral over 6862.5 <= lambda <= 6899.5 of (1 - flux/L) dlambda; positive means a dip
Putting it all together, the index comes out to 5.3 angstrom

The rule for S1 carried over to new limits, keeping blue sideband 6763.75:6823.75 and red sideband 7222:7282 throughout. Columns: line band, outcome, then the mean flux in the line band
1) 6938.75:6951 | -0.20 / 7.28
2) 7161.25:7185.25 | 0.27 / 6.06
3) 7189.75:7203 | 0.18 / 6.75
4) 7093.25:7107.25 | 0.20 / 5.99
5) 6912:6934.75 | -0.08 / 6.35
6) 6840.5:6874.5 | 0.06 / 5.12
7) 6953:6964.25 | -0.24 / 7.65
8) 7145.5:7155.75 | 0.34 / 5.57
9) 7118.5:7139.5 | 0.27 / 5.81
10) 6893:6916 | -0.05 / 6.01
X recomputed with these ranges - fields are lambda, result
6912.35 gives 6.394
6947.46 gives 7.507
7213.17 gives 6.71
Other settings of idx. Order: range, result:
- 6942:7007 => 8.456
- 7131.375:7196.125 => 6.833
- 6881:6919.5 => 6.433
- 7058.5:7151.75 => 8.098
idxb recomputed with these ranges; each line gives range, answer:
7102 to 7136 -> 6.33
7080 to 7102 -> 6.79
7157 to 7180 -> 5.98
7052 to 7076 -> 7.96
